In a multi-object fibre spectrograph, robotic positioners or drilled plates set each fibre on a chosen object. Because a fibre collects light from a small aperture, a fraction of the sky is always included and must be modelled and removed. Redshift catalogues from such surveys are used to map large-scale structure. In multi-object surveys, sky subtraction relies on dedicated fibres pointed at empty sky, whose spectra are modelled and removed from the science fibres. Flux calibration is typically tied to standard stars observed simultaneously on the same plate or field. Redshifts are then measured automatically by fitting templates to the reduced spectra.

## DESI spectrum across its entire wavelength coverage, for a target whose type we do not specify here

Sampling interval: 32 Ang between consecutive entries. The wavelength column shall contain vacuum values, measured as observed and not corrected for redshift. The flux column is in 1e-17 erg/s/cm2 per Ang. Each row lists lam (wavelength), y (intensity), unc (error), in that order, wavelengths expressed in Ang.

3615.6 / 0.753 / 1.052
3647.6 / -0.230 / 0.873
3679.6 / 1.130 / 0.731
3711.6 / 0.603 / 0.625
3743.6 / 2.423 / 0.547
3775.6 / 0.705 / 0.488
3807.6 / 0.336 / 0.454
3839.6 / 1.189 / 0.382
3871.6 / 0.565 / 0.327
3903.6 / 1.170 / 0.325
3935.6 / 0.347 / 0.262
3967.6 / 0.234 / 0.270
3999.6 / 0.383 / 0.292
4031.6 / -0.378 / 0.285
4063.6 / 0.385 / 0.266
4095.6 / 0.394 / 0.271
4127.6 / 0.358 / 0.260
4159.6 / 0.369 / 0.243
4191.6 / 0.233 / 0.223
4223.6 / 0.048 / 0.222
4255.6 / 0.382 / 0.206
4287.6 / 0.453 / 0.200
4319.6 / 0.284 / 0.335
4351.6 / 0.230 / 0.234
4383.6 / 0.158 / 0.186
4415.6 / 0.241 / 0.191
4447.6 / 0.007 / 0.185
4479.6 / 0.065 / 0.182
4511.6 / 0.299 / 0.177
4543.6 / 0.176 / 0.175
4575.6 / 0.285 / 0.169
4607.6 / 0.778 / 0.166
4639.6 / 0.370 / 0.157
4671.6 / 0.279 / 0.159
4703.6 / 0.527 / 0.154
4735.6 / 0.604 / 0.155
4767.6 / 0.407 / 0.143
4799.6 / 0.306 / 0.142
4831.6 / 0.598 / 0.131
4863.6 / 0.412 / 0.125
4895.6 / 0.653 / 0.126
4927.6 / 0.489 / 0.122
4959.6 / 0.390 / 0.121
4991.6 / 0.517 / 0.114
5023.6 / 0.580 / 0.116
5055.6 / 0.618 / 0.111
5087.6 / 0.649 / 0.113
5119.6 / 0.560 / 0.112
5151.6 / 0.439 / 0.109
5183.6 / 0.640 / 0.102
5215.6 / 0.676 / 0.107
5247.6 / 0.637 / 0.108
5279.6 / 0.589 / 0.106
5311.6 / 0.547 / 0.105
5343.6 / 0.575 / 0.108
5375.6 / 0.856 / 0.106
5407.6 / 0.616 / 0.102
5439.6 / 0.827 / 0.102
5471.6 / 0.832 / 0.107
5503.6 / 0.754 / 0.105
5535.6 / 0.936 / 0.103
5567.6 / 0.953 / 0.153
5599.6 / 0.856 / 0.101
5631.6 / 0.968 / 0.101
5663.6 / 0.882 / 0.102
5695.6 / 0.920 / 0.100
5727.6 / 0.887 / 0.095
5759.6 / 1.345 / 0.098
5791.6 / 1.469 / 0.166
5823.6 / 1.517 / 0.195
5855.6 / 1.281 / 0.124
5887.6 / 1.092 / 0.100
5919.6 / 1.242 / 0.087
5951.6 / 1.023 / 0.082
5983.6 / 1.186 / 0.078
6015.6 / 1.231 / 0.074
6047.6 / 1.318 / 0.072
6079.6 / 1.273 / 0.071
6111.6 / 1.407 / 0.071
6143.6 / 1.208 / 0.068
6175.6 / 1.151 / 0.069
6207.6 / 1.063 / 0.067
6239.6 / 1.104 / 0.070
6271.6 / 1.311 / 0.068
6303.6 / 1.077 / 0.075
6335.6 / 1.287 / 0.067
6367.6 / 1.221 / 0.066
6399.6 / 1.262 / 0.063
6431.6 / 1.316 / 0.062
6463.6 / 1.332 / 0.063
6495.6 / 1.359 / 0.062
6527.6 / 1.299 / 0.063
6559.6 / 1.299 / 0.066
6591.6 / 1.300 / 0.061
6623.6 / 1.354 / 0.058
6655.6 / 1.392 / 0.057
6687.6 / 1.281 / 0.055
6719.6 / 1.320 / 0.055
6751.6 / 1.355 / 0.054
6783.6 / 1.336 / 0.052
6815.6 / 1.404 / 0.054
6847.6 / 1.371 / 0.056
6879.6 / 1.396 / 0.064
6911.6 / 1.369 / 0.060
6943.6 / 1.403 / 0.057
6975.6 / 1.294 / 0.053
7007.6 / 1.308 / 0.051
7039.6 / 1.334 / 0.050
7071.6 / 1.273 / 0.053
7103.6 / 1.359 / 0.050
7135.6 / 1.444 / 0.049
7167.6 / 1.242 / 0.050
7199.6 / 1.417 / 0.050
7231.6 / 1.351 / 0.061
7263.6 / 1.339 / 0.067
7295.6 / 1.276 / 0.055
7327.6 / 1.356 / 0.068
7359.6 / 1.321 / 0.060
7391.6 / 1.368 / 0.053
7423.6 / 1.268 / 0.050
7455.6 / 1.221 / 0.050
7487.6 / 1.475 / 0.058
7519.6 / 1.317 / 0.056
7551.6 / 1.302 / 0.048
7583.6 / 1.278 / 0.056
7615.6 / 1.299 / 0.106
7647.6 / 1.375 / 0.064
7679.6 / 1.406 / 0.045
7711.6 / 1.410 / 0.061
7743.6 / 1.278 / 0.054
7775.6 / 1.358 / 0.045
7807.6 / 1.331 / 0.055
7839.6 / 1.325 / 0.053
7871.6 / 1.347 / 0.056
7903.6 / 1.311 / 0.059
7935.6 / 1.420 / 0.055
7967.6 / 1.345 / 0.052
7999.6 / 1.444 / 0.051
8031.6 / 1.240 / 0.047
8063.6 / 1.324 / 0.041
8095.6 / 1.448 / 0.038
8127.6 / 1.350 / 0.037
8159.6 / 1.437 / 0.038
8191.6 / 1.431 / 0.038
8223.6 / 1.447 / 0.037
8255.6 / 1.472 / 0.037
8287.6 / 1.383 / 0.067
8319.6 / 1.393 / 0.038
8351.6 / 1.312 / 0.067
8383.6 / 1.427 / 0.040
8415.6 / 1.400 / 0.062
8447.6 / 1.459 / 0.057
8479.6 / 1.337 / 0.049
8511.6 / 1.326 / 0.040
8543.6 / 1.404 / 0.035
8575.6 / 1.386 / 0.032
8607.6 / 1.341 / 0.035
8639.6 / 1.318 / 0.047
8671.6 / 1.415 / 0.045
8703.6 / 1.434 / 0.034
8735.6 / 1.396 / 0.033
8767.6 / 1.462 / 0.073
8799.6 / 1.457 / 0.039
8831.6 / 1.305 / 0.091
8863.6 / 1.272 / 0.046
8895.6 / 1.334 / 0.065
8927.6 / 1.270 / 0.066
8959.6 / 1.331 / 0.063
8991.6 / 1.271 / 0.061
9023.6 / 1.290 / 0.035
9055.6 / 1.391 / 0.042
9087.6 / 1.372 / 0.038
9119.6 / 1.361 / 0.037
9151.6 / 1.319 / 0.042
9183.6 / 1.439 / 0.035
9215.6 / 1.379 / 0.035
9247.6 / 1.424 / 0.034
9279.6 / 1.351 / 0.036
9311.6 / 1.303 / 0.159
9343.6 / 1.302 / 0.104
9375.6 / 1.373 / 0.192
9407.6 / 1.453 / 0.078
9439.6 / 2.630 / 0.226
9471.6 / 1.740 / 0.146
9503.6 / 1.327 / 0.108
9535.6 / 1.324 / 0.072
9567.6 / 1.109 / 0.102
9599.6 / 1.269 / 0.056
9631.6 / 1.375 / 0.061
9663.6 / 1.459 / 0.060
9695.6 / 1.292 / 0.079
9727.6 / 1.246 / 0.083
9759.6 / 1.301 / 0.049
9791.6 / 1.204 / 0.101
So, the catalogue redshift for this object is 0.44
